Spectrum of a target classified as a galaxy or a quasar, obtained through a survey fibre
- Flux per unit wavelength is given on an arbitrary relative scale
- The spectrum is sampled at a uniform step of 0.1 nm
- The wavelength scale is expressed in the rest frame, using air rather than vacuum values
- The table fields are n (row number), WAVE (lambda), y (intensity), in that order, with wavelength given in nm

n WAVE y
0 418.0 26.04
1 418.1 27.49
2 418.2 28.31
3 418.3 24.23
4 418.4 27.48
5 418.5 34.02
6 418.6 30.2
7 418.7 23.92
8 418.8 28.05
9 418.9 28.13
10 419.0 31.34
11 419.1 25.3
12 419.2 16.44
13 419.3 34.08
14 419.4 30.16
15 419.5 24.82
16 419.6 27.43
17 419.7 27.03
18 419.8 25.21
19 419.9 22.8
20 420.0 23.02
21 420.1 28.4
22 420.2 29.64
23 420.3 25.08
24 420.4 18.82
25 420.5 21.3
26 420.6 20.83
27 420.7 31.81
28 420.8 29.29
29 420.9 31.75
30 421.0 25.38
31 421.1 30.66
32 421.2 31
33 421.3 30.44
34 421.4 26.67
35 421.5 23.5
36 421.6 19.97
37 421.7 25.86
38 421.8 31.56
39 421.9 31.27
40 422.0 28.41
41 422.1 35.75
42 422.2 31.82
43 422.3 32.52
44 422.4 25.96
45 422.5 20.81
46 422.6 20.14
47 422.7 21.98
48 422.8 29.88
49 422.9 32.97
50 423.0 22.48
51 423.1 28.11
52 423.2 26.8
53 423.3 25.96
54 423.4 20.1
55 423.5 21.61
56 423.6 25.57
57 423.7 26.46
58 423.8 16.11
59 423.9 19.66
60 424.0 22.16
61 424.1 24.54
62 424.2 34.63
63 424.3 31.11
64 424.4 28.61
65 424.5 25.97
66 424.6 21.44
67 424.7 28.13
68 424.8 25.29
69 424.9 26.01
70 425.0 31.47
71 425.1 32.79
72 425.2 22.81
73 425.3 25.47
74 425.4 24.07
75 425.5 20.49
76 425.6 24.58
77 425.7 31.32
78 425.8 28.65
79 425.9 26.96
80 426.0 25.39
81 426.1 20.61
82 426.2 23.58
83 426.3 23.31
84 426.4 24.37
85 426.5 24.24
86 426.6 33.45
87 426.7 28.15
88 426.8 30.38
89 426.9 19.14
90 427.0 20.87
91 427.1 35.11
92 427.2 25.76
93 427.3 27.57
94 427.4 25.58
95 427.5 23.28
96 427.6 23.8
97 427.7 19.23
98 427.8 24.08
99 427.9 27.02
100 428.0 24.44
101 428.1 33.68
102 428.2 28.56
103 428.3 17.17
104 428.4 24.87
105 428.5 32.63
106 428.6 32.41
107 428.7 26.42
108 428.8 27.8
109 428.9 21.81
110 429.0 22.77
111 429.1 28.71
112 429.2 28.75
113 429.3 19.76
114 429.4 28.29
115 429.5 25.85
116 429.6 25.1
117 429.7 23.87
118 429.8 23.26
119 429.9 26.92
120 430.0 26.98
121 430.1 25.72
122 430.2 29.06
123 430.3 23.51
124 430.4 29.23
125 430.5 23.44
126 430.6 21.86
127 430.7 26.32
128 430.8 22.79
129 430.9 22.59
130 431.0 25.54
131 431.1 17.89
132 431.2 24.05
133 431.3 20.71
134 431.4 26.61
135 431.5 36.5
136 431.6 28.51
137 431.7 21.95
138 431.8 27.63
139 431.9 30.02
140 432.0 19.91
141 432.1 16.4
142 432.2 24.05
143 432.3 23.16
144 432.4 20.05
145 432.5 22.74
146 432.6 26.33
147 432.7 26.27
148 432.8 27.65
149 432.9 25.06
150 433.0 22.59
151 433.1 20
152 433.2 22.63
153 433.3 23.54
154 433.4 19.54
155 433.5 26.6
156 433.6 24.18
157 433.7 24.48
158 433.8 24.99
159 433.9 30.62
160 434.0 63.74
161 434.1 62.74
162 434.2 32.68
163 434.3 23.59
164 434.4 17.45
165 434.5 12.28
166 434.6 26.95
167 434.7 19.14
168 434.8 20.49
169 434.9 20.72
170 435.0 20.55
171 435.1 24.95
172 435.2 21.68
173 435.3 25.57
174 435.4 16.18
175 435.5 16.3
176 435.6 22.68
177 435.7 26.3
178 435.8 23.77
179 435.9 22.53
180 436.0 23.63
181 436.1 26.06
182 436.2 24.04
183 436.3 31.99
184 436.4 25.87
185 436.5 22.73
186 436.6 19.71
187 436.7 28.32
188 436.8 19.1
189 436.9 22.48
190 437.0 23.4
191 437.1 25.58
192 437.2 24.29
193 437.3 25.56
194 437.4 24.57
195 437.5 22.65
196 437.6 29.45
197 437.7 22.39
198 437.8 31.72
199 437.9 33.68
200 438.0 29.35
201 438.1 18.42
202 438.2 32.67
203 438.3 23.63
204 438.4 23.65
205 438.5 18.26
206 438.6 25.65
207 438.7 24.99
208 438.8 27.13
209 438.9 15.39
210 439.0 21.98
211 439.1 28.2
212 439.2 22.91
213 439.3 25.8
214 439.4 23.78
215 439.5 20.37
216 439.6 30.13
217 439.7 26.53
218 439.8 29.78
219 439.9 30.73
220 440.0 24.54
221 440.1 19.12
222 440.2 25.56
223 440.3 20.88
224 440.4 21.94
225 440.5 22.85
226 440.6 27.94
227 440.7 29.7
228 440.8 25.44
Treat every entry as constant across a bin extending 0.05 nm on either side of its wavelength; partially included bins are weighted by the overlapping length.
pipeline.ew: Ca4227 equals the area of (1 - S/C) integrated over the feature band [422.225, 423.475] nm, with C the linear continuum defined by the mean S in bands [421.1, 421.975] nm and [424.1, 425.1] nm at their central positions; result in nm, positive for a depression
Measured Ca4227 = 0.10 nm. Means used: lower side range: 27.7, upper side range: 28.1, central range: 25.7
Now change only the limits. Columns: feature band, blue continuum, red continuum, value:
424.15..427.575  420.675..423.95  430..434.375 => 0.02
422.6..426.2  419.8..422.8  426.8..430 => 0.10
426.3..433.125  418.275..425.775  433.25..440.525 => 0.14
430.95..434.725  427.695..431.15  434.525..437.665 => -0.26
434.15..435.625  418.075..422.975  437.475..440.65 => 0.24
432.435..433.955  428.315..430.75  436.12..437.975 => 0.07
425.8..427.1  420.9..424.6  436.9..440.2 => 0.03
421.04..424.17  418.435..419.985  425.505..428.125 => 0.04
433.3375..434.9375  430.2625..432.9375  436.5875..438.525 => -0.22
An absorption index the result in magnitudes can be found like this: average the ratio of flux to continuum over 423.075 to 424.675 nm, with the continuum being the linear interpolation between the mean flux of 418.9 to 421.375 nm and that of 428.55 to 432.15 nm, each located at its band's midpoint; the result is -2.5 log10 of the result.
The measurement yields 0.05 mag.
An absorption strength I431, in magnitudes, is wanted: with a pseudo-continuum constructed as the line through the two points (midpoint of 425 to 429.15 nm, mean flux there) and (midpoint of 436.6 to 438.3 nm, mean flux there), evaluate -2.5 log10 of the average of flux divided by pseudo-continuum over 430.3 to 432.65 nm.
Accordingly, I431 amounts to 0.07 mag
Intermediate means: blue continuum 26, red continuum 25.6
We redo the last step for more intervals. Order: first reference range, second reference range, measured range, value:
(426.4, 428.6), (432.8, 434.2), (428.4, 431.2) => 0.09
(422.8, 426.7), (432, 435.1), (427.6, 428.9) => -0.02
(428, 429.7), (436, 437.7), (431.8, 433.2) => 0.09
